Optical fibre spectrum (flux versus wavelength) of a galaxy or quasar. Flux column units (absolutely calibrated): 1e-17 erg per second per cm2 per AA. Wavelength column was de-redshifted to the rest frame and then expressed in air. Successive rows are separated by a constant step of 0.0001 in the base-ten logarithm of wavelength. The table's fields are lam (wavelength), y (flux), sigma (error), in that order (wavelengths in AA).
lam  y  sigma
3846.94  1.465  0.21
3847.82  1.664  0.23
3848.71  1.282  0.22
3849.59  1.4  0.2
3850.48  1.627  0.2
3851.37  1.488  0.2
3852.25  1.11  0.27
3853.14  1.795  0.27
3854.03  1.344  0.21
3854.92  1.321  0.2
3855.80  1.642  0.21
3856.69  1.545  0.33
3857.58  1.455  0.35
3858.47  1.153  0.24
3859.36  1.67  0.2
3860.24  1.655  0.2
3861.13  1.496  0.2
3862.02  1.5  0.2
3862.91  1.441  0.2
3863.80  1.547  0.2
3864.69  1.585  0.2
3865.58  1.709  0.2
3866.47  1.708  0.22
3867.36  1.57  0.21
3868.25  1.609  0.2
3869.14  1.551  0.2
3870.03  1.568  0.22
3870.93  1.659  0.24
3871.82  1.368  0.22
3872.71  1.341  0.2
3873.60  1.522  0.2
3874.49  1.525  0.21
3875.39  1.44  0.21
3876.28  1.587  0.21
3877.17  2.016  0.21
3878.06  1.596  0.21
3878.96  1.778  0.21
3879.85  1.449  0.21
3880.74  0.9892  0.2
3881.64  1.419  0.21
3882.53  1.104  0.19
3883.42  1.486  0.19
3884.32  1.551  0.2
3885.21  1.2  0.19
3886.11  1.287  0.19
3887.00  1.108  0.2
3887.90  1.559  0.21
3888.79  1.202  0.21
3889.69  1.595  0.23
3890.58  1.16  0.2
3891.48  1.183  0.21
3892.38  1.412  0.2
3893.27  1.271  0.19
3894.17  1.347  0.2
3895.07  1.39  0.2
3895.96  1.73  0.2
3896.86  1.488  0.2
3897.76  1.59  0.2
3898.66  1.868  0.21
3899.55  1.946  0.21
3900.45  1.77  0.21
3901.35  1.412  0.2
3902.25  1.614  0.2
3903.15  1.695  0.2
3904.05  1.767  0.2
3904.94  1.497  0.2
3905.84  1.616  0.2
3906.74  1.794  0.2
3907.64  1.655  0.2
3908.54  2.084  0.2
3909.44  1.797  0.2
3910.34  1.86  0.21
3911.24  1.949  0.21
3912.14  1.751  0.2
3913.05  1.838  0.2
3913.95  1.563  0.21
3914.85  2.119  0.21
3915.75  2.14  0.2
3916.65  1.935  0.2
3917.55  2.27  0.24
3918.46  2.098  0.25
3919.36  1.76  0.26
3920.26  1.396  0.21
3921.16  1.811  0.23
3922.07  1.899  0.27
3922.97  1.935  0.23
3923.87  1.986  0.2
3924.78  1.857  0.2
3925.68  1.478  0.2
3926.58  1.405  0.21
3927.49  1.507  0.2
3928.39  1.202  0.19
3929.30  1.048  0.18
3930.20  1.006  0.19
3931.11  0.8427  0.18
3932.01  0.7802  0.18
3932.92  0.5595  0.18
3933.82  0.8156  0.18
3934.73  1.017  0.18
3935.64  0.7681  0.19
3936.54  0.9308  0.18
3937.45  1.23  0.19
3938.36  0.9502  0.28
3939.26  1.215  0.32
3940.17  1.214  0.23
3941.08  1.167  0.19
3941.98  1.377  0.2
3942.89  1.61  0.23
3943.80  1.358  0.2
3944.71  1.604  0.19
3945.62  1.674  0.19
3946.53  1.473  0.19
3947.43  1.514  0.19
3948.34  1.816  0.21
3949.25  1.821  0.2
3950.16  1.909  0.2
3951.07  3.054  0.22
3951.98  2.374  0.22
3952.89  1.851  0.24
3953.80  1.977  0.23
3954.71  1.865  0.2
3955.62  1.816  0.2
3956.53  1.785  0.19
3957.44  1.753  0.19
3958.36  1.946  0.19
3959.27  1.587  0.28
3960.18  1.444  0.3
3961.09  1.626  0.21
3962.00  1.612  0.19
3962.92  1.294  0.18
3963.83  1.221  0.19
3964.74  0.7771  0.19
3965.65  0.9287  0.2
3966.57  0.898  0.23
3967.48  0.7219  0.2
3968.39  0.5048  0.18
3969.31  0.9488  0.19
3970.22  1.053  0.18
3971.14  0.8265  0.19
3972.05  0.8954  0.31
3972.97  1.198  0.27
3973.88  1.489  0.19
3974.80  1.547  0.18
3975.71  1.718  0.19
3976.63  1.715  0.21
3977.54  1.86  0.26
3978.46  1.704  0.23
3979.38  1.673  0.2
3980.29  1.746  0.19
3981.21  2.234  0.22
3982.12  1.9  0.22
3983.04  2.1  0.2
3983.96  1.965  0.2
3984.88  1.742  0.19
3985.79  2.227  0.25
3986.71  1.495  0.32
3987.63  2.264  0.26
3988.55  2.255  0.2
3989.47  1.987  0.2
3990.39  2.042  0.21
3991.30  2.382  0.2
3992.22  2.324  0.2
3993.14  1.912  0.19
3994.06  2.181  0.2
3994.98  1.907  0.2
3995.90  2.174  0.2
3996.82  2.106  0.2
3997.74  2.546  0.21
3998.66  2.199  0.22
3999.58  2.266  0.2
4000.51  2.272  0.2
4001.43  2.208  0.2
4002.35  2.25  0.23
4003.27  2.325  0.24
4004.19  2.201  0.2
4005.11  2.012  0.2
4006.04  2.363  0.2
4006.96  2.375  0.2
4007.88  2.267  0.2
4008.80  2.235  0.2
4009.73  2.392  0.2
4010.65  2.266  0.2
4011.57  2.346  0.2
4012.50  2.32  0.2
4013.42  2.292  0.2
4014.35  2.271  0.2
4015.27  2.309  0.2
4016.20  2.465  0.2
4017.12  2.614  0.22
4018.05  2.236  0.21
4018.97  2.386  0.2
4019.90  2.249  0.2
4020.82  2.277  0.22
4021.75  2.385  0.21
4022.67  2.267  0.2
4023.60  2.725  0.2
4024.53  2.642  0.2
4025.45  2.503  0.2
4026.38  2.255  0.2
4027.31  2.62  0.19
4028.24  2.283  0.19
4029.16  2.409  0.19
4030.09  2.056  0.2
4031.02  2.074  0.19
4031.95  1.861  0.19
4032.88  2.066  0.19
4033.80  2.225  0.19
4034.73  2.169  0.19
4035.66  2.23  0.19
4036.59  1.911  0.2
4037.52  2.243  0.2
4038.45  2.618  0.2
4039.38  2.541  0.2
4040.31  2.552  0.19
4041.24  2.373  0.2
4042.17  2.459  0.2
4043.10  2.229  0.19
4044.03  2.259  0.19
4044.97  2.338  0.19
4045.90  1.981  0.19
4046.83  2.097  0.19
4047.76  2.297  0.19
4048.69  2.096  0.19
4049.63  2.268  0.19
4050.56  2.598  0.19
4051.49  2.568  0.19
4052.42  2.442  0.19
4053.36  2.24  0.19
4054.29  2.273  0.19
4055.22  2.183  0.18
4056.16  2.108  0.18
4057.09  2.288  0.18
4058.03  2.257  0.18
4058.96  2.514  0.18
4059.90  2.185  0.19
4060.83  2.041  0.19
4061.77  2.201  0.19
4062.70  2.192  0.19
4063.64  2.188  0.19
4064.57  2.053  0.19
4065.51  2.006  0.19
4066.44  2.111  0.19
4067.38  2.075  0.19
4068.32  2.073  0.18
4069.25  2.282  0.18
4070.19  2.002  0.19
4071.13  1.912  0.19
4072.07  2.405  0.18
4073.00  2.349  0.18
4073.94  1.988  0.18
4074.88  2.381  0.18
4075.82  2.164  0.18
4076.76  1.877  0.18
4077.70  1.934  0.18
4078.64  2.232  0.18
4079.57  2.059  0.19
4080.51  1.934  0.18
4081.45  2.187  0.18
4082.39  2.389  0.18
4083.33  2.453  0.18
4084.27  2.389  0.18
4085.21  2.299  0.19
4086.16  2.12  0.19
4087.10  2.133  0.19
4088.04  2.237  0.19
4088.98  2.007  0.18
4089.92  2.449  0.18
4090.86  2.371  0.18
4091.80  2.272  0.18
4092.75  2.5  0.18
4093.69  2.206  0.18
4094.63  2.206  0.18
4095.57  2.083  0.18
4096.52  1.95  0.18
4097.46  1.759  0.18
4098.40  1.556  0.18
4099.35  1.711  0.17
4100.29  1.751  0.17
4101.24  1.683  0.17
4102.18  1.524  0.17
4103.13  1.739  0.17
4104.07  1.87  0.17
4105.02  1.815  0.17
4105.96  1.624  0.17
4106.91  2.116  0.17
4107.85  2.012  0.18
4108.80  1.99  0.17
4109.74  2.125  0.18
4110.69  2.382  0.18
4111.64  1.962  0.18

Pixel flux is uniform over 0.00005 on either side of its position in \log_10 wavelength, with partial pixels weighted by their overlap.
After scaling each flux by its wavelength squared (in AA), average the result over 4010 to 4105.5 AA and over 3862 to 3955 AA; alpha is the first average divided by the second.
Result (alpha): 1.53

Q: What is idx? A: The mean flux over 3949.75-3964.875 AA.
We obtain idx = 1.78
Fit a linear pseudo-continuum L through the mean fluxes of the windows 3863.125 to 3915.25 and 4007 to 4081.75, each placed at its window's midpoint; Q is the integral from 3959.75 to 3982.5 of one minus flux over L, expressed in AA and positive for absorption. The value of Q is 7.0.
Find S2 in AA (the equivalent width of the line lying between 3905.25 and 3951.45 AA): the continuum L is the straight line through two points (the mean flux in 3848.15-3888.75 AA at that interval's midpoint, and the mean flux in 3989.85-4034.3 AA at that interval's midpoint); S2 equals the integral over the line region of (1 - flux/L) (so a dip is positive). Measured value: 6.4 AA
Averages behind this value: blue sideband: 1.48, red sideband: 2.28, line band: 1.55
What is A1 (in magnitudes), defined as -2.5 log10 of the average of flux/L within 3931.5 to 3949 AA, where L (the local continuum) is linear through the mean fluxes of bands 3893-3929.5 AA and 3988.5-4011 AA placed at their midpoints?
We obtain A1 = 0.473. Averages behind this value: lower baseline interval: 1.72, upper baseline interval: 2.22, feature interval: 1.22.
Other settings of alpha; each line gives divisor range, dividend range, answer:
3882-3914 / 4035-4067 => 1.57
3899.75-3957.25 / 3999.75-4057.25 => 1.51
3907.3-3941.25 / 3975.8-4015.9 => 1.48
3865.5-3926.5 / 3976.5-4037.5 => 1.43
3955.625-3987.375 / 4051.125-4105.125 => 1.51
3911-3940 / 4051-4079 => 1.60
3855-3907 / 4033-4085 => 1.61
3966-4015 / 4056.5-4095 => 1.20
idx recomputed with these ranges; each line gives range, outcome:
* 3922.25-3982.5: 1.44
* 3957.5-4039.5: 1.98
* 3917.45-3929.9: 1.66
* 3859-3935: 1.55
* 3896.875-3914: 1.74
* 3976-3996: 1.99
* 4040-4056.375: 2.3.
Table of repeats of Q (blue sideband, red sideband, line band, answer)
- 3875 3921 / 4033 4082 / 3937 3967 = 4.1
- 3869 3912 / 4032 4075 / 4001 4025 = -3.2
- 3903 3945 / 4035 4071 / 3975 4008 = -3.1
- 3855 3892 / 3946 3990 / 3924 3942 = 5.1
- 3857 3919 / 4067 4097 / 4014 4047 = -4.7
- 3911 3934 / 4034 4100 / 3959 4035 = -1.9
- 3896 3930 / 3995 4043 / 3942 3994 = 9.4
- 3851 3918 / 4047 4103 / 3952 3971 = 4.3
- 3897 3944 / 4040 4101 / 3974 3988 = -0.4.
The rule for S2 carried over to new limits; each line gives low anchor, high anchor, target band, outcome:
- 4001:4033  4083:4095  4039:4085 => 1.3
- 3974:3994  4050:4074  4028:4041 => -0.7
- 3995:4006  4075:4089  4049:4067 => -0.5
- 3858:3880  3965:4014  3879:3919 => 1.0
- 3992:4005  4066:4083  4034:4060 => -1.7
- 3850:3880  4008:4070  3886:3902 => 1.9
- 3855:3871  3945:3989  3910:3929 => -2.4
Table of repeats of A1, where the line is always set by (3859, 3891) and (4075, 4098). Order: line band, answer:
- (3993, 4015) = -0.175 mag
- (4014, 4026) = -0.225 mag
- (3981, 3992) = -0.112 mag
